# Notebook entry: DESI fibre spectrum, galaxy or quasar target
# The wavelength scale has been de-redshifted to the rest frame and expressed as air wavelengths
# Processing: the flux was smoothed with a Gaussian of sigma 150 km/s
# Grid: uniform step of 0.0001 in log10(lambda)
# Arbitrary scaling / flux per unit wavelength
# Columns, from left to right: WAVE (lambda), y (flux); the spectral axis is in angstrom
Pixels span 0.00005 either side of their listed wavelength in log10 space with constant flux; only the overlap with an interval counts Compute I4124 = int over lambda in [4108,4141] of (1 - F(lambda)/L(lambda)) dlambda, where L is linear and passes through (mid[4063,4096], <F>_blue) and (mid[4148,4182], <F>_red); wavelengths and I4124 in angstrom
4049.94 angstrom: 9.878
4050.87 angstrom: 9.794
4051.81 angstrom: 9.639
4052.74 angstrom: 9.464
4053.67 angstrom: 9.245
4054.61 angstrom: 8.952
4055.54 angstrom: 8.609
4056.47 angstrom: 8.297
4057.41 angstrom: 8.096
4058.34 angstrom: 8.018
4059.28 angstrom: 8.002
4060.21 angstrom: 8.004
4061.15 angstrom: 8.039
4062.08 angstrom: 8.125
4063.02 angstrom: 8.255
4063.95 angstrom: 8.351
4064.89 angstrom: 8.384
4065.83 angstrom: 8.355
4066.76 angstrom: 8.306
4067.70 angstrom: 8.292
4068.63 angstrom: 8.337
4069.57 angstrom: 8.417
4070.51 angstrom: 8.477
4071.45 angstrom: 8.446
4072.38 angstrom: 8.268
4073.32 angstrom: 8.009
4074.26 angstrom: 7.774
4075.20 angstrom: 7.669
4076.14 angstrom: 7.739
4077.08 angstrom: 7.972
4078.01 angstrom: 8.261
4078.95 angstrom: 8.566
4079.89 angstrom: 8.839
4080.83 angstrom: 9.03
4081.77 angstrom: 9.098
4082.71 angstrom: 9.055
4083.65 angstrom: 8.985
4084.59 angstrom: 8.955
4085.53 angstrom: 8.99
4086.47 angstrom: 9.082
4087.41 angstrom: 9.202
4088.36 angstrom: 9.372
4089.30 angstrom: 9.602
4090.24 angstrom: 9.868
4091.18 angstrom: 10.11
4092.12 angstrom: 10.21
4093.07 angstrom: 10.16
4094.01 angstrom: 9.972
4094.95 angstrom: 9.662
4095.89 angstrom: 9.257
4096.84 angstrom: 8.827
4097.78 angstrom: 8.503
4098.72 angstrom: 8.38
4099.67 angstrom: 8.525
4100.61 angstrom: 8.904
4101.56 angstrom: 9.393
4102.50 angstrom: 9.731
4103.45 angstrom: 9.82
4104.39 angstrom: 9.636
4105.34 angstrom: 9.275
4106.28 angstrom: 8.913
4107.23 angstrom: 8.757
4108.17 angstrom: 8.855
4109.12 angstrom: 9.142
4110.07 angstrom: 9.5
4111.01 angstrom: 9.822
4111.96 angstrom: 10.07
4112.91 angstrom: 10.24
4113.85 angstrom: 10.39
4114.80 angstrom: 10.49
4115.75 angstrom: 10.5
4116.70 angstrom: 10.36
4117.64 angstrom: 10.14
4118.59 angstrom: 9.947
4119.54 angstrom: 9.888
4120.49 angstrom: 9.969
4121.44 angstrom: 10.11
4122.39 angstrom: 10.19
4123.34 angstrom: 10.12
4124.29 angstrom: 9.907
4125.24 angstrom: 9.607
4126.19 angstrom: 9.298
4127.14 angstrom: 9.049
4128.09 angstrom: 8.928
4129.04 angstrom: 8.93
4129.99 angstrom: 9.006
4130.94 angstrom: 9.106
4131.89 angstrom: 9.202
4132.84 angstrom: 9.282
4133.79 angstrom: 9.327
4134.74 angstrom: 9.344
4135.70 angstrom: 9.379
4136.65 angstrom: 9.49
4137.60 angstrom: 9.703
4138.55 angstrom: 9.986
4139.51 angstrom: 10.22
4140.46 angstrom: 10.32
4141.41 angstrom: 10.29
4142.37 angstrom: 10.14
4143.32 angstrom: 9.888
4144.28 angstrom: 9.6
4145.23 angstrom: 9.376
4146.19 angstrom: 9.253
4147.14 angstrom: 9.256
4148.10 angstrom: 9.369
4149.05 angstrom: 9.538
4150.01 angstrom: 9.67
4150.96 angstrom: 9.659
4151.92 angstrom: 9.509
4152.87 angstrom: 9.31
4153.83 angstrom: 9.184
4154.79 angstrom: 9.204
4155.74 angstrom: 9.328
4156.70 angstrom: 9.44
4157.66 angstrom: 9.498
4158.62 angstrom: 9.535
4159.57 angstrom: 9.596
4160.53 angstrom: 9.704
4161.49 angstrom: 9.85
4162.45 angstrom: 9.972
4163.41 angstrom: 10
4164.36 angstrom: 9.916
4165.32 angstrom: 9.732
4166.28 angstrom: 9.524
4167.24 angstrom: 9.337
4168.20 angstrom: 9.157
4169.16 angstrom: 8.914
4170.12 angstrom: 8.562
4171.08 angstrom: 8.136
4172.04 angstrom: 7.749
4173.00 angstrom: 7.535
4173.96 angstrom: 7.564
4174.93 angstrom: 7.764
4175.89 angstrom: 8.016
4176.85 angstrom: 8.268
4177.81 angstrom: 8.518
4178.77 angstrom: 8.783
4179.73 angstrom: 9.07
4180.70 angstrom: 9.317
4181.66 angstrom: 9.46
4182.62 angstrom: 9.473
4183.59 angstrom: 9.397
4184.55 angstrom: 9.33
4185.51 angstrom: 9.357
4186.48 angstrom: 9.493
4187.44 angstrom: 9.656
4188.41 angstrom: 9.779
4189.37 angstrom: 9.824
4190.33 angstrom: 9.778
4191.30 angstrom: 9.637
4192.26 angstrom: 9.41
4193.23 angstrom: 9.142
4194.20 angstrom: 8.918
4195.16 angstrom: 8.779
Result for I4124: -2.8 angstrom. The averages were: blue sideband 8.82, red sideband 9.1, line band 9.72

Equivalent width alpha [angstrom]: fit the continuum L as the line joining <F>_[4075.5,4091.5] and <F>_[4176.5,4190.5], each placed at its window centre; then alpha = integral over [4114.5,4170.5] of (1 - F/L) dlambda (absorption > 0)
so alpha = -2.7 angstrom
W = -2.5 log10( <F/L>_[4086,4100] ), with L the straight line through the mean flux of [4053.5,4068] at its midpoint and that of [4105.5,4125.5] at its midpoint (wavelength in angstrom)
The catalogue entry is -0.02 mag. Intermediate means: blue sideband 8.31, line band 9.39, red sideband 9.85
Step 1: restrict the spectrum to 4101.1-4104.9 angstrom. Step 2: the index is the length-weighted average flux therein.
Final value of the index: 9.64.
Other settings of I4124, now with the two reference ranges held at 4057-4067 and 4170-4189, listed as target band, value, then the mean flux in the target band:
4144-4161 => -1.6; 9.45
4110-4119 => -1.8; 10.2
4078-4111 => -3.5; 9.23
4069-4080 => 0.1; 8.18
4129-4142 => -1.5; 9.57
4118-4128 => -1.5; 9.77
